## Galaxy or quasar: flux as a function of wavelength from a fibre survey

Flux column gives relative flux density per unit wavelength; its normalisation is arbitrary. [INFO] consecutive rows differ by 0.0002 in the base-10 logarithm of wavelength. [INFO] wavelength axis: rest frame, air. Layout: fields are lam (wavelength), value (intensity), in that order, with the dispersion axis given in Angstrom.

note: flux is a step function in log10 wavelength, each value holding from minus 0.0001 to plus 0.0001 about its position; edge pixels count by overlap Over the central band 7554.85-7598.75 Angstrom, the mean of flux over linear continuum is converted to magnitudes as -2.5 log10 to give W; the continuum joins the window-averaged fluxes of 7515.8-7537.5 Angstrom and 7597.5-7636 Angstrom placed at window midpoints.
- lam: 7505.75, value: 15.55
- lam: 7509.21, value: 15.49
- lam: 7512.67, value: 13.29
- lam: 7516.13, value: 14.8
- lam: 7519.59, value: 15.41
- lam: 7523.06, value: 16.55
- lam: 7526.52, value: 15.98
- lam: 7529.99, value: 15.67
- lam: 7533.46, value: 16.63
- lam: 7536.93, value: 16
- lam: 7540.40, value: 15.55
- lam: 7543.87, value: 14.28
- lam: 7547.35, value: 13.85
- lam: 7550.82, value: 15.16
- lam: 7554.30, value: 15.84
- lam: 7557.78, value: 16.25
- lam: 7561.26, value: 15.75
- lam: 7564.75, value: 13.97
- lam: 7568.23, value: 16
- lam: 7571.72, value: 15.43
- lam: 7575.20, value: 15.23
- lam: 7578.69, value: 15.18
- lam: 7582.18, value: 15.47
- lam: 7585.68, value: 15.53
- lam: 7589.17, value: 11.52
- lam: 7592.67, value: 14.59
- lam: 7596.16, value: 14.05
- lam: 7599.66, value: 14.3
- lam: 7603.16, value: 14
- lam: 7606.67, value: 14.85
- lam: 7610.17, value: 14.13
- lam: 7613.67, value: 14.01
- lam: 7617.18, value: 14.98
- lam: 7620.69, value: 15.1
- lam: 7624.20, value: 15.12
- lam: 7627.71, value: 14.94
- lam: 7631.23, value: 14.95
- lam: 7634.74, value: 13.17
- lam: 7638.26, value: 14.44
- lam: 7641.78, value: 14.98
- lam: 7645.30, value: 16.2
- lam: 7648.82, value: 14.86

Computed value 0.02 mag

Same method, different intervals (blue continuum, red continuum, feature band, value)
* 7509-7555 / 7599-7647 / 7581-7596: 0.052 mag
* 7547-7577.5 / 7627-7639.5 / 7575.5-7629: 0.017 mag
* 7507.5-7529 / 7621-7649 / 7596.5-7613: 0.050 mag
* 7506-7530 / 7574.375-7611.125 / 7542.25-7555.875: 0.012 mag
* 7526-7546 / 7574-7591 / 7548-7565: -0.019 mag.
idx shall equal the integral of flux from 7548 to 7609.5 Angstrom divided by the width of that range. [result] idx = 14.9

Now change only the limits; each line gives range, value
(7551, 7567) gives 15.4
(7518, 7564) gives 15.6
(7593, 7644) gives 14.5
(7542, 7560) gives 15.1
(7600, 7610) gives 14.4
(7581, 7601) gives 14.2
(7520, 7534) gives 16.1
